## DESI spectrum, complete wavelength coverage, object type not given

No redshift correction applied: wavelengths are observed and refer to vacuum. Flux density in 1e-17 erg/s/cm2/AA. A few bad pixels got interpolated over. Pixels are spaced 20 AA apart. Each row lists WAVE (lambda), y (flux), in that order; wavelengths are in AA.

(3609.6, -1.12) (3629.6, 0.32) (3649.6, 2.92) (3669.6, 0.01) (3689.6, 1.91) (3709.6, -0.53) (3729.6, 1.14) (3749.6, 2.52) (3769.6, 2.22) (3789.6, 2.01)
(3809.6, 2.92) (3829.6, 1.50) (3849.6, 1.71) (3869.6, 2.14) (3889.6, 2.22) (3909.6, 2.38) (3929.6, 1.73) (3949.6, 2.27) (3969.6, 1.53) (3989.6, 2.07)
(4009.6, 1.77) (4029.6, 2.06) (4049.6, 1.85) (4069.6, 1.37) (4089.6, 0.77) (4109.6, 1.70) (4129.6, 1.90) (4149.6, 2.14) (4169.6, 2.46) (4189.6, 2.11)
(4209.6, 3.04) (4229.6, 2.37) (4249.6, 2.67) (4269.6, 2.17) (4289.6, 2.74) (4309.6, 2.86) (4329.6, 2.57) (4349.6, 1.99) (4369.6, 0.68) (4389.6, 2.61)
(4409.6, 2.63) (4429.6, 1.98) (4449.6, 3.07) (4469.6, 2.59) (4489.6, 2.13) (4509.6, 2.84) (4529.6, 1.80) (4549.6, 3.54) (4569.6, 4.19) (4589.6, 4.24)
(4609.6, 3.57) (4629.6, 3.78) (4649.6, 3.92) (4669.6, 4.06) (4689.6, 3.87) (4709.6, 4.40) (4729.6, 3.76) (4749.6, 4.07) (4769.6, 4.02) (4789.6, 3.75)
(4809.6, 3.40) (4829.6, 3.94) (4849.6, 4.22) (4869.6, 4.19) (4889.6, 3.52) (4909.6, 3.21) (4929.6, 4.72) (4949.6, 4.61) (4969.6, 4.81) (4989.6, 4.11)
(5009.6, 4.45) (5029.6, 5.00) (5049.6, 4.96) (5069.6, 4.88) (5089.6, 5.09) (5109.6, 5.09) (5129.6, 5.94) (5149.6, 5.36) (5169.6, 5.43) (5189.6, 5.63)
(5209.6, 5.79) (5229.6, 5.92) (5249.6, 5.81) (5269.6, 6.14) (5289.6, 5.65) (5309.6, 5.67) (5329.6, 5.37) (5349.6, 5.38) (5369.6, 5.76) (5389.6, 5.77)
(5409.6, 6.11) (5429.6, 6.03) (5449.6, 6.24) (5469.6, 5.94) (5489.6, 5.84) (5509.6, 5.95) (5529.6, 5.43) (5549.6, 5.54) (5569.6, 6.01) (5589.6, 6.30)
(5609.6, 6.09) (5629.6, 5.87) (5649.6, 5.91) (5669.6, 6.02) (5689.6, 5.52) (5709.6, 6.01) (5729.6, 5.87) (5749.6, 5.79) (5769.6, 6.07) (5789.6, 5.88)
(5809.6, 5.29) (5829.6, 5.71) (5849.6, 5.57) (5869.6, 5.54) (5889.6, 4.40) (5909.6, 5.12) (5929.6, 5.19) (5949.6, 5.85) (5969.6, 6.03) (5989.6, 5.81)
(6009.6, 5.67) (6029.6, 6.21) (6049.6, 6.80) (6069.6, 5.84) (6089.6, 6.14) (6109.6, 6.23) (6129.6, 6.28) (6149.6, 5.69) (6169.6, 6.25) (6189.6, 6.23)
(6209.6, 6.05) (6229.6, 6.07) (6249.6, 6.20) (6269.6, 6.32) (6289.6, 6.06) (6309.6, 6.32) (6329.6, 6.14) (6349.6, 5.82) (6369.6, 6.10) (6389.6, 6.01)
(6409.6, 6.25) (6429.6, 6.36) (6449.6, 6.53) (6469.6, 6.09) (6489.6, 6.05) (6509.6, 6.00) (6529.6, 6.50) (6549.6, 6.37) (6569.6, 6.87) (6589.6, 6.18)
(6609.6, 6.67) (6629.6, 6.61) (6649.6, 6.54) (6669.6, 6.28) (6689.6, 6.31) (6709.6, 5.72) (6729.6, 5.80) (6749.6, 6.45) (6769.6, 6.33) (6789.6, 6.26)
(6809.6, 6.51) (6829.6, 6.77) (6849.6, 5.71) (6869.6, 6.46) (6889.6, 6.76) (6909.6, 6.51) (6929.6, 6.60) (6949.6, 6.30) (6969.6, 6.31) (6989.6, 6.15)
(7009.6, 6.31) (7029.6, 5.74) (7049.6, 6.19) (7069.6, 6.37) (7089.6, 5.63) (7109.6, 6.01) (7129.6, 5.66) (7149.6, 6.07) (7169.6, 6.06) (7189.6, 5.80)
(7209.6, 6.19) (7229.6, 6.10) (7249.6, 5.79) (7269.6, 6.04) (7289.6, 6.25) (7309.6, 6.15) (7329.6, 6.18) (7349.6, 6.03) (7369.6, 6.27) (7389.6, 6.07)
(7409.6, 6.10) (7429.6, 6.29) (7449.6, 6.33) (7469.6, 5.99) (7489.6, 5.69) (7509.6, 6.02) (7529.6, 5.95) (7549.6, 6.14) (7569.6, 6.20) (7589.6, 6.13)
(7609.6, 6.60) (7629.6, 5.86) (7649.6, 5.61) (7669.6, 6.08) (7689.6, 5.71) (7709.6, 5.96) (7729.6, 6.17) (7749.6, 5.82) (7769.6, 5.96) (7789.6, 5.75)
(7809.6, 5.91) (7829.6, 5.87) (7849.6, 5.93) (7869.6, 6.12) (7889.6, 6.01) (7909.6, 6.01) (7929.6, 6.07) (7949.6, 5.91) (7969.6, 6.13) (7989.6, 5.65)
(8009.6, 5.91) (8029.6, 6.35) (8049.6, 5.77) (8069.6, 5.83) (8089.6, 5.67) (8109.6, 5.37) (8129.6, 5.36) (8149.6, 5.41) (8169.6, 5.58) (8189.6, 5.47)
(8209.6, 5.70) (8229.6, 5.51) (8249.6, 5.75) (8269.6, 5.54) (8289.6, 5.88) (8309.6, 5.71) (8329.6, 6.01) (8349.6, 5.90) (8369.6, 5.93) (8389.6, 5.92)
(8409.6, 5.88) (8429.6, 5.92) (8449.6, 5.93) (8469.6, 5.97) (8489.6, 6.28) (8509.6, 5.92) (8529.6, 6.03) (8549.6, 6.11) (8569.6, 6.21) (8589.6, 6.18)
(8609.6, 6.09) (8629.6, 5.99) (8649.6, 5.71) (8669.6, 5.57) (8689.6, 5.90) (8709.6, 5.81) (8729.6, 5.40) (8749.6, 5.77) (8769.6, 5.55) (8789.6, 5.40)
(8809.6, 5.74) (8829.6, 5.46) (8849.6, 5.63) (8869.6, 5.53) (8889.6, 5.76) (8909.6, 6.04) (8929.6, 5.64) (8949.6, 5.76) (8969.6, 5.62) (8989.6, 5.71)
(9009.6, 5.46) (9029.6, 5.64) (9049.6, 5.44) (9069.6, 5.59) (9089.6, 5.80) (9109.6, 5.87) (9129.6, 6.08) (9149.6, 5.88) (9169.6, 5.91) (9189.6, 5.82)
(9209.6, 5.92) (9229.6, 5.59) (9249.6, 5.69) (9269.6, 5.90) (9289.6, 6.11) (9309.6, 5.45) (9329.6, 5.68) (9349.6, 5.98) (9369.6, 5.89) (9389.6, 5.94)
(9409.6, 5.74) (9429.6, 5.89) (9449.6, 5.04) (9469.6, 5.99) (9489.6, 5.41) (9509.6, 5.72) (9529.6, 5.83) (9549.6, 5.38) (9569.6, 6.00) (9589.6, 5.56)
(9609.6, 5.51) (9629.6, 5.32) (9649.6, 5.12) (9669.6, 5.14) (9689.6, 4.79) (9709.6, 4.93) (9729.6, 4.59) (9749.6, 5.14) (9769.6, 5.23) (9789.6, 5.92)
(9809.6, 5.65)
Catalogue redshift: 0.139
